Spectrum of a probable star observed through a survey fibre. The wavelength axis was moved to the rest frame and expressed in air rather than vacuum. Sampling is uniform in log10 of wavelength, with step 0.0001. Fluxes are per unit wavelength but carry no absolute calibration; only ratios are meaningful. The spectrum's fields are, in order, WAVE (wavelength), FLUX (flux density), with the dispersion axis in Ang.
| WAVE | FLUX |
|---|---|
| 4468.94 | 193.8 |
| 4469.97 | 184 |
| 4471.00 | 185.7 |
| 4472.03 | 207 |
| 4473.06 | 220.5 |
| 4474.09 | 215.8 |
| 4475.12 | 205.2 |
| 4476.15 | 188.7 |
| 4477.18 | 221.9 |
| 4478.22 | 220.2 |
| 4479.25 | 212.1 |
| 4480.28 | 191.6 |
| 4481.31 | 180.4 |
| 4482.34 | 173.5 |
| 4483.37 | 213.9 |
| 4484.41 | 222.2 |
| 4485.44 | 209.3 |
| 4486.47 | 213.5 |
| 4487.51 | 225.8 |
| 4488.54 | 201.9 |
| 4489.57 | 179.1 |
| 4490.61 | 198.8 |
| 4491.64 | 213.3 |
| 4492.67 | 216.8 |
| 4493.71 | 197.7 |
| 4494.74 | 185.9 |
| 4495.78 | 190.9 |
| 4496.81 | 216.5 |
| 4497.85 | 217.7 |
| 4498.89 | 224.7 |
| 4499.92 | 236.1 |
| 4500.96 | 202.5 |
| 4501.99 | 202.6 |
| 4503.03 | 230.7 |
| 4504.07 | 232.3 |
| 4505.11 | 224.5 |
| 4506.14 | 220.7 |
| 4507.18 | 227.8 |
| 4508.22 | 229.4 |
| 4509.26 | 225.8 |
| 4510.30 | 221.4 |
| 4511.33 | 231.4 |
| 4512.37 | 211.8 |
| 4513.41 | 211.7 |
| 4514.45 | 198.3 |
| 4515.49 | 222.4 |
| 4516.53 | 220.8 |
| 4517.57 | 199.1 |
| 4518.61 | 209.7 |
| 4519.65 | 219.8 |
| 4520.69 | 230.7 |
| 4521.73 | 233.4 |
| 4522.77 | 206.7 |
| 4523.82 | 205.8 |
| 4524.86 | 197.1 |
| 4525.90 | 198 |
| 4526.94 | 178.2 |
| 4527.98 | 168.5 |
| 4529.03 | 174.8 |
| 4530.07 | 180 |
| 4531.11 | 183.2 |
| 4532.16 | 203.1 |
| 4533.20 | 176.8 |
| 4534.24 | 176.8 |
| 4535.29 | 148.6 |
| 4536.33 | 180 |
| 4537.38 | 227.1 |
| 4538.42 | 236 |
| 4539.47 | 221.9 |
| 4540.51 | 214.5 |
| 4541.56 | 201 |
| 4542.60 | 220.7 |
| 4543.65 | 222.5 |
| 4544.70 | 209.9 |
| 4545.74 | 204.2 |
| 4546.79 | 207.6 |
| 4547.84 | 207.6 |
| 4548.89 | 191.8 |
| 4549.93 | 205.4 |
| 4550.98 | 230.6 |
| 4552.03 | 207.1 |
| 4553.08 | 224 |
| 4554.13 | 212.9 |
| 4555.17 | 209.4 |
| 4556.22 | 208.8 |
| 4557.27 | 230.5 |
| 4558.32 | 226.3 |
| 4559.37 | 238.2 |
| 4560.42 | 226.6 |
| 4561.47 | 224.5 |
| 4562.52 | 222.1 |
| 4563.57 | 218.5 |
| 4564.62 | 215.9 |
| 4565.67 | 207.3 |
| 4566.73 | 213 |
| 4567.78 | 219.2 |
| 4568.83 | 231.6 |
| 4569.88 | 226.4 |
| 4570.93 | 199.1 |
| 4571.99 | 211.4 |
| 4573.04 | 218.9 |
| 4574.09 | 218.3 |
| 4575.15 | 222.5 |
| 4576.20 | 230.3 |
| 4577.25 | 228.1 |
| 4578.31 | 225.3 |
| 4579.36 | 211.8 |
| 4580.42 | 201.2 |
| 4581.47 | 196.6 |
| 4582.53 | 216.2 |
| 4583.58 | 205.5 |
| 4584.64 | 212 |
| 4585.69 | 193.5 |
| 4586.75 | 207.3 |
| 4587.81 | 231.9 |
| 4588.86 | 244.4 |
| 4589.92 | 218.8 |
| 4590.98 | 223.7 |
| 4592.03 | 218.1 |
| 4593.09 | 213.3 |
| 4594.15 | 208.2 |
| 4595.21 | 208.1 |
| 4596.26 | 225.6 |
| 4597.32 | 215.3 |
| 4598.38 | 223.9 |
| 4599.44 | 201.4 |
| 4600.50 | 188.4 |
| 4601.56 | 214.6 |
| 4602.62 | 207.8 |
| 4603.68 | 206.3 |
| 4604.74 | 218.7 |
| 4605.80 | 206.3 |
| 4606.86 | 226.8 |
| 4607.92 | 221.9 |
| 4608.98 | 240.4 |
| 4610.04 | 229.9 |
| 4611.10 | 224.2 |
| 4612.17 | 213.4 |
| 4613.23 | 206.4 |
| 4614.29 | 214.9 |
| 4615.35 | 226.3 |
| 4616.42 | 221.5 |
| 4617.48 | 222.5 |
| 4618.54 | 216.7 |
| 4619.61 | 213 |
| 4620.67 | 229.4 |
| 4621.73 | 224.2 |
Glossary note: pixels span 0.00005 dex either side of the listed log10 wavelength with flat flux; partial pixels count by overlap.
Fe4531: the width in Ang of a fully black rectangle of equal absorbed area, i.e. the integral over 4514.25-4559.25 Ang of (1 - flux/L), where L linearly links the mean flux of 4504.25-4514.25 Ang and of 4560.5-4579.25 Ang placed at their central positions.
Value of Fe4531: 3.1 Ang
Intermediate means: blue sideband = 222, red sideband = 220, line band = 206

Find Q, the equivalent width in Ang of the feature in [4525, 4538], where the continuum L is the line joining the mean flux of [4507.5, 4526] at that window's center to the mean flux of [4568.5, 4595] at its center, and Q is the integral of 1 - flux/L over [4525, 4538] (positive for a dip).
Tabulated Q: 1.93 Ang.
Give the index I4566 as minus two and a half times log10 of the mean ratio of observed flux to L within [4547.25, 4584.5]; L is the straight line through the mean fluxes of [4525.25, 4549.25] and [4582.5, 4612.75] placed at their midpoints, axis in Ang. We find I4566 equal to -0.05 mag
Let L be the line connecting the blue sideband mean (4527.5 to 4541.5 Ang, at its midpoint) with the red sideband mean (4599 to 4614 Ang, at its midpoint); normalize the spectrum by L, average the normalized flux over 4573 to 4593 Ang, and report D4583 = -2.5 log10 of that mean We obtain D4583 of -0.05 mag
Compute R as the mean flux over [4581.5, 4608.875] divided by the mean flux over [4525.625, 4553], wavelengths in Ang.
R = 1.07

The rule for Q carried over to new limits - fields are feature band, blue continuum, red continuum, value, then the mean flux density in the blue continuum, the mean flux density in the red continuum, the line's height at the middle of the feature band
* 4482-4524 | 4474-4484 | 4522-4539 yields -3.7 Ang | 202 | 191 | 197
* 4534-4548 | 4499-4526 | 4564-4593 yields 0.7 Ang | 218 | 217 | 217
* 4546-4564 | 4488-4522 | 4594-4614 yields -0.2 Ang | 215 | 215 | 215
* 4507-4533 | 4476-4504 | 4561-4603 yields 0.4 Ang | 208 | 215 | 210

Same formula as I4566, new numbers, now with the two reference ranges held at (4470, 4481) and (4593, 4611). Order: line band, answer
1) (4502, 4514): -0.08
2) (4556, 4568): -0.04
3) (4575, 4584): -0.01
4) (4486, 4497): 0.02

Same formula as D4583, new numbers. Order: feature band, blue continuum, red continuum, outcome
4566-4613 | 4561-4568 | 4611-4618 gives 0.01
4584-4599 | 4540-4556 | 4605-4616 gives 0.00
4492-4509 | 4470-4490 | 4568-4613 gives -0.05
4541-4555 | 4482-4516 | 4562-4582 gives 0.02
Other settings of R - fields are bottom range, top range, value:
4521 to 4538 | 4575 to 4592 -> 1.14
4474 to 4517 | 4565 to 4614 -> 1.02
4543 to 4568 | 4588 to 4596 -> 1.02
